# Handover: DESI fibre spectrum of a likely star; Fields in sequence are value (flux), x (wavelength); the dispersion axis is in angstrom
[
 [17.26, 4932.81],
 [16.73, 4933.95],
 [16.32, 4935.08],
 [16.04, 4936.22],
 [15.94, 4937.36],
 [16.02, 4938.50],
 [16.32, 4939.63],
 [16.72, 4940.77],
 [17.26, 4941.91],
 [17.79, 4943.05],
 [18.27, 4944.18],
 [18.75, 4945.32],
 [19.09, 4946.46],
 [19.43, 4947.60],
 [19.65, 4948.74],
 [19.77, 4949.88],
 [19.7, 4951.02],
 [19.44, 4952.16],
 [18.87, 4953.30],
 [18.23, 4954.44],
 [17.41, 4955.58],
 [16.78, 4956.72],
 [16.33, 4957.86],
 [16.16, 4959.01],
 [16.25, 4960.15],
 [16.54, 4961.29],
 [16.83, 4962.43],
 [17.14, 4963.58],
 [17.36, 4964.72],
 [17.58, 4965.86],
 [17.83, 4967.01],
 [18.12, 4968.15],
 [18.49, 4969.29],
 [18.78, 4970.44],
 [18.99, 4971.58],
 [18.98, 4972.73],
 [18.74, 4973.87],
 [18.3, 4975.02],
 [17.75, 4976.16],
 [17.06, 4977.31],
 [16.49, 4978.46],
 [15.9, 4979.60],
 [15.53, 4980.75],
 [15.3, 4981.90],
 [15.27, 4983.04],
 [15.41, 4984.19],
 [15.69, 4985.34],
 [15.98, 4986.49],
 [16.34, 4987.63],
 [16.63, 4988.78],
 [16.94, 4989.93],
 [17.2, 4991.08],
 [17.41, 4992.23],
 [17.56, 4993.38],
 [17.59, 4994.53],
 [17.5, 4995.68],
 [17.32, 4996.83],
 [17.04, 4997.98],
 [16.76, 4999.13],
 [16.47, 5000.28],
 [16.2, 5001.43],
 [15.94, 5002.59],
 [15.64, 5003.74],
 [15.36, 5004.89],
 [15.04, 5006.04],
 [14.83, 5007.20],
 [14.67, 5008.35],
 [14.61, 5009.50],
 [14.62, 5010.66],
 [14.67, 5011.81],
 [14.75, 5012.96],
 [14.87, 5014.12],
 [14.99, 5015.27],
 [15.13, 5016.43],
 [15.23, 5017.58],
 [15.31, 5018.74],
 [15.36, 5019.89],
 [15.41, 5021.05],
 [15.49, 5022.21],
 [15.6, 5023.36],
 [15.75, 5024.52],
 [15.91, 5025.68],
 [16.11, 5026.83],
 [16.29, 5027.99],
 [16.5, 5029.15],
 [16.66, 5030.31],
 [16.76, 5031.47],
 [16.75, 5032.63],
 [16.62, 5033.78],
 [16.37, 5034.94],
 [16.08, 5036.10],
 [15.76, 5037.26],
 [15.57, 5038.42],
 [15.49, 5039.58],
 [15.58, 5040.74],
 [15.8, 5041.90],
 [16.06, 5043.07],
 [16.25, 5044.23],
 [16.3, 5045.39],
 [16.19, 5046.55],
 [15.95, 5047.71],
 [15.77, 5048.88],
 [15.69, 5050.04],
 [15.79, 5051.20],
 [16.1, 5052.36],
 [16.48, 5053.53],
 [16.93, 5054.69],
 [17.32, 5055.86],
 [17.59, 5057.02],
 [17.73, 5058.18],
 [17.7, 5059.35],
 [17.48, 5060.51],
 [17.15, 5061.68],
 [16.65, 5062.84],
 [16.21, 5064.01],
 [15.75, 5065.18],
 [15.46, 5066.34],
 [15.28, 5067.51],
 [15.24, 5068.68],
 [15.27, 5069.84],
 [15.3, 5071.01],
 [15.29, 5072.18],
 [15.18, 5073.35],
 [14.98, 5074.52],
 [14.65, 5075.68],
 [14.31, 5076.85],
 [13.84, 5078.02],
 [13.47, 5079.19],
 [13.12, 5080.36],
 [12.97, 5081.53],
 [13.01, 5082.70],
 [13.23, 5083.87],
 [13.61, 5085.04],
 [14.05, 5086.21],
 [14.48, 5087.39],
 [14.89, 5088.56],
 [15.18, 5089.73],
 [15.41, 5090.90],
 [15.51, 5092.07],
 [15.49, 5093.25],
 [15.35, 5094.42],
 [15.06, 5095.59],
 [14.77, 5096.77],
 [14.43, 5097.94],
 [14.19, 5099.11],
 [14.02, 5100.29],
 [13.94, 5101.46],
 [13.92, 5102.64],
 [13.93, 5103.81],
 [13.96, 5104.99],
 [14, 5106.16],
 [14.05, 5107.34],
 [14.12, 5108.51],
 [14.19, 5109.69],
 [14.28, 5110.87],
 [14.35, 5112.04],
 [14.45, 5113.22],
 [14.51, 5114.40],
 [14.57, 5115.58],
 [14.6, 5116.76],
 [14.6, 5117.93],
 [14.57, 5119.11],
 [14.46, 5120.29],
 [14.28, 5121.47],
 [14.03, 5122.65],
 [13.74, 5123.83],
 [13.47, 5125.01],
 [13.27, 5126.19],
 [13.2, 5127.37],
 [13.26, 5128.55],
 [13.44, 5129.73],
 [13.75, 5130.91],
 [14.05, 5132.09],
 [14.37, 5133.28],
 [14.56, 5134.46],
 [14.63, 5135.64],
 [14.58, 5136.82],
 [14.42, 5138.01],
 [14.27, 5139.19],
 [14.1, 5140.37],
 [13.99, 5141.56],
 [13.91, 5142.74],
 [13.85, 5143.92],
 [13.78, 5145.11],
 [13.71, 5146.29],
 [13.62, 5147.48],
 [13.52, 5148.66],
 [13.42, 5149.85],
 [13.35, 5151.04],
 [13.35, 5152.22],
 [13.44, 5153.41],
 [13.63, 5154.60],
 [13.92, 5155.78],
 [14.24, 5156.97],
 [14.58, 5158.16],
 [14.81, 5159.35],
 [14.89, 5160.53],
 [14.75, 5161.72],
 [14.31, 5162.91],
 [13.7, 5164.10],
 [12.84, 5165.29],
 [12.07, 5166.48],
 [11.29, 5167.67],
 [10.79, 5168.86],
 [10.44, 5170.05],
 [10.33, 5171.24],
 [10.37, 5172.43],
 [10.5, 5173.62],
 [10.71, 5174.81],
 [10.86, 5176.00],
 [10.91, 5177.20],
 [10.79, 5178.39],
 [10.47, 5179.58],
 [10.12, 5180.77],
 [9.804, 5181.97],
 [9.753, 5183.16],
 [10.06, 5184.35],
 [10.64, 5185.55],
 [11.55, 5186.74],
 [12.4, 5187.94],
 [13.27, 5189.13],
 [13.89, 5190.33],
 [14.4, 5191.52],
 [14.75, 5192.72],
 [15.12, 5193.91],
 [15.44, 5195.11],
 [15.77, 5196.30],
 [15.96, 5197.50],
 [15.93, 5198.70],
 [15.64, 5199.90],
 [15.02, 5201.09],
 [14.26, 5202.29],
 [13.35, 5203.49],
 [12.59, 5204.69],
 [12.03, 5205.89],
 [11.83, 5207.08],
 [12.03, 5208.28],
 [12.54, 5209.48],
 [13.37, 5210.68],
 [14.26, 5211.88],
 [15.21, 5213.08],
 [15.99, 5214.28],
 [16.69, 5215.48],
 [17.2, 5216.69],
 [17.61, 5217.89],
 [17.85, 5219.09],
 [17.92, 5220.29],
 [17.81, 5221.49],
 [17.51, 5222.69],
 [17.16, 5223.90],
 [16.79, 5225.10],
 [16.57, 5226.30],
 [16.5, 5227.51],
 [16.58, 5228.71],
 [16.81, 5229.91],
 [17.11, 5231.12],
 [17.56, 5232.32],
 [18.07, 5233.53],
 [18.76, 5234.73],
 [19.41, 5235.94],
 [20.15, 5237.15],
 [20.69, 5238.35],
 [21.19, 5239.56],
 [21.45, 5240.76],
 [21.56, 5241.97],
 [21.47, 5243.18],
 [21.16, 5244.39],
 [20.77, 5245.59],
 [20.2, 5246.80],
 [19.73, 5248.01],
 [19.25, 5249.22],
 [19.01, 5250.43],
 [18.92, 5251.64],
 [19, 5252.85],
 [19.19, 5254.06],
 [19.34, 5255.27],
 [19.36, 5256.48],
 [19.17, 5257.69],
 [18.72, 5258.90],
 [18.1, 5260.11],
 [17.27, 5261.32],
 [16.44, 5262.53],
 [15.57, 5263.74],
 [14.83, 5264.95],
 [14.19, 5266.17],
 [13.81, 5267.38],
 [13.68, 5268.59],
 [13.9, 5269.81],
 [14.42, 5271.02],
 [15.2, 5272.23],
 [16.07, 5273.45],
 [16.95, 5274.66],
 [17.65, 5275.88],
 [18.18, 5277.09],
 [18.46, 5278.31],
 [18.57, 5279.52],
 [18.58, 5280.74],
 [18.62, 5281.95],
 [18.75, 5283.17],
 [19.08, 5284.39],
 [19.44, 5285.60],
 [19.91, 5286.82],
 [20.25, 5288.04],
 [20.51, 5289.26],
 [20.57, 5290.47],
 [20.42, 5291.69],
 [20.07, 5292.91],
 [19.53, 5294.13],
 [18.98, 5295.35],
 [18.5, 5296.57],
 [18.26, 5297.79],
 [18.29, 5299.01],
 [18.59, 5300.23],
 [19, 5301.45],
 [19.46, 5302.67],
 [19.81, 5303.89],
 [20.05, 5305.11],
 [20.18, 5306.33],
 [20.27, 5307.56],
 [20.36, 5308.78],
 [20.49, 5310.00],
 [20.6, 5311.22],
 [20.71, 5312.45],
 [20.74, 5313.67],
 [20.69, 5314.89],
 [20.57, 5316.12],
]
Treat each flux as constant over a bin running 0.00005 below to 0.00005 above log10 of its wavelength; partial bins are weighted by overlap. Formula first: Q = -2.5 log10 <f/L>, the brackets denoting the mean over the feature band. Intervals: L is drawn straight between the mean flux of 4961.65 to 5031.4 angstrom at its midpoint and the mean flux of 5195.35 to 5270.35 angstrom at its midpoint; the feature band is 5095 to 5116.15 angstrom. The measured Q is 0.171 mag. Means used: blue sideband 16.4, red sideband 17.1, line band 14.3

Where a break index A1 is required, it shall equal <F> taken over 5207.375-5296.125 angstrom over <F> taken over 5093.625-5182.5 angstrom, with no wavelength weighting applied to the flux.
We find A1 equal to 1.33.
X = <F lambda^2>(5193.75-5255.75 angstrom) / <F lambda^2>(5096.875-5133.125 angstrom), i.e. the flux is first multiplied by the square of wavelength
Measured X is 1.28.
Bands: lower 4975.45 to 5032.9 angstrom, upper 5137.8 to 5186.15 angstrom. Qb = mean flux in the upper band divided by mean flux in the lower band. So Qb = 0.78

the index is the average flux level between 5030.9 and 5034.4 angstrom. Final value 16.7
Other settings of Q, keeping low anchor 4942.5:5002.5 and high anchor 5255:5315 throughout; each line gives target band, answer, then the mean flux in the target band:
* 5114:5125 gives 0.24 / 14.3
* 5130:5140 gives 0.25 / 14.3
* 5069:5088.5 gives 0.24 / 14.2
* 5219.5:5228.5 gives 0.06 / 17.2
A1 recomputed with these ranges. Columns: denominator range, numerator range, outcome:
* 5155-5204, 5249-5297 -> 1.40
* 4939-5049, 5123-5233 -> 0.83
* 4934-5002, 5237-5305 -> 1.07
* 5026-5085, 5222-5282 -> 1.14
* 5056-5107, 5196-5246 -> 1.13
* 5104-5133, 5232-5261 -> 1.40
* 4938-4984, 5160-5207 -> 0.72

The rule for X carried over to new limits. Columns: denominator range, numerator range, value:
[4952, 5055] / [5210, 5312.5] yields 1.23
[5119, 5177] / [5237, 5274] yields 1.42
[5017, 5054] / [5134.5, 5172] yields 0.89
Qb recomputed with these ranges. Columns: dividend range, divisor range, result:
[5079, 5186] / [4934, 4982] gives 0.76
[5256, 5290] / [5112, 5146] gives 1.23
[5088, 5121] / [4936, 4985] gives 0.83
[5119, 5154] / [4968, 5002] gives 0.81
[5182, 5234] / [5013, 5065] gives 0.92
